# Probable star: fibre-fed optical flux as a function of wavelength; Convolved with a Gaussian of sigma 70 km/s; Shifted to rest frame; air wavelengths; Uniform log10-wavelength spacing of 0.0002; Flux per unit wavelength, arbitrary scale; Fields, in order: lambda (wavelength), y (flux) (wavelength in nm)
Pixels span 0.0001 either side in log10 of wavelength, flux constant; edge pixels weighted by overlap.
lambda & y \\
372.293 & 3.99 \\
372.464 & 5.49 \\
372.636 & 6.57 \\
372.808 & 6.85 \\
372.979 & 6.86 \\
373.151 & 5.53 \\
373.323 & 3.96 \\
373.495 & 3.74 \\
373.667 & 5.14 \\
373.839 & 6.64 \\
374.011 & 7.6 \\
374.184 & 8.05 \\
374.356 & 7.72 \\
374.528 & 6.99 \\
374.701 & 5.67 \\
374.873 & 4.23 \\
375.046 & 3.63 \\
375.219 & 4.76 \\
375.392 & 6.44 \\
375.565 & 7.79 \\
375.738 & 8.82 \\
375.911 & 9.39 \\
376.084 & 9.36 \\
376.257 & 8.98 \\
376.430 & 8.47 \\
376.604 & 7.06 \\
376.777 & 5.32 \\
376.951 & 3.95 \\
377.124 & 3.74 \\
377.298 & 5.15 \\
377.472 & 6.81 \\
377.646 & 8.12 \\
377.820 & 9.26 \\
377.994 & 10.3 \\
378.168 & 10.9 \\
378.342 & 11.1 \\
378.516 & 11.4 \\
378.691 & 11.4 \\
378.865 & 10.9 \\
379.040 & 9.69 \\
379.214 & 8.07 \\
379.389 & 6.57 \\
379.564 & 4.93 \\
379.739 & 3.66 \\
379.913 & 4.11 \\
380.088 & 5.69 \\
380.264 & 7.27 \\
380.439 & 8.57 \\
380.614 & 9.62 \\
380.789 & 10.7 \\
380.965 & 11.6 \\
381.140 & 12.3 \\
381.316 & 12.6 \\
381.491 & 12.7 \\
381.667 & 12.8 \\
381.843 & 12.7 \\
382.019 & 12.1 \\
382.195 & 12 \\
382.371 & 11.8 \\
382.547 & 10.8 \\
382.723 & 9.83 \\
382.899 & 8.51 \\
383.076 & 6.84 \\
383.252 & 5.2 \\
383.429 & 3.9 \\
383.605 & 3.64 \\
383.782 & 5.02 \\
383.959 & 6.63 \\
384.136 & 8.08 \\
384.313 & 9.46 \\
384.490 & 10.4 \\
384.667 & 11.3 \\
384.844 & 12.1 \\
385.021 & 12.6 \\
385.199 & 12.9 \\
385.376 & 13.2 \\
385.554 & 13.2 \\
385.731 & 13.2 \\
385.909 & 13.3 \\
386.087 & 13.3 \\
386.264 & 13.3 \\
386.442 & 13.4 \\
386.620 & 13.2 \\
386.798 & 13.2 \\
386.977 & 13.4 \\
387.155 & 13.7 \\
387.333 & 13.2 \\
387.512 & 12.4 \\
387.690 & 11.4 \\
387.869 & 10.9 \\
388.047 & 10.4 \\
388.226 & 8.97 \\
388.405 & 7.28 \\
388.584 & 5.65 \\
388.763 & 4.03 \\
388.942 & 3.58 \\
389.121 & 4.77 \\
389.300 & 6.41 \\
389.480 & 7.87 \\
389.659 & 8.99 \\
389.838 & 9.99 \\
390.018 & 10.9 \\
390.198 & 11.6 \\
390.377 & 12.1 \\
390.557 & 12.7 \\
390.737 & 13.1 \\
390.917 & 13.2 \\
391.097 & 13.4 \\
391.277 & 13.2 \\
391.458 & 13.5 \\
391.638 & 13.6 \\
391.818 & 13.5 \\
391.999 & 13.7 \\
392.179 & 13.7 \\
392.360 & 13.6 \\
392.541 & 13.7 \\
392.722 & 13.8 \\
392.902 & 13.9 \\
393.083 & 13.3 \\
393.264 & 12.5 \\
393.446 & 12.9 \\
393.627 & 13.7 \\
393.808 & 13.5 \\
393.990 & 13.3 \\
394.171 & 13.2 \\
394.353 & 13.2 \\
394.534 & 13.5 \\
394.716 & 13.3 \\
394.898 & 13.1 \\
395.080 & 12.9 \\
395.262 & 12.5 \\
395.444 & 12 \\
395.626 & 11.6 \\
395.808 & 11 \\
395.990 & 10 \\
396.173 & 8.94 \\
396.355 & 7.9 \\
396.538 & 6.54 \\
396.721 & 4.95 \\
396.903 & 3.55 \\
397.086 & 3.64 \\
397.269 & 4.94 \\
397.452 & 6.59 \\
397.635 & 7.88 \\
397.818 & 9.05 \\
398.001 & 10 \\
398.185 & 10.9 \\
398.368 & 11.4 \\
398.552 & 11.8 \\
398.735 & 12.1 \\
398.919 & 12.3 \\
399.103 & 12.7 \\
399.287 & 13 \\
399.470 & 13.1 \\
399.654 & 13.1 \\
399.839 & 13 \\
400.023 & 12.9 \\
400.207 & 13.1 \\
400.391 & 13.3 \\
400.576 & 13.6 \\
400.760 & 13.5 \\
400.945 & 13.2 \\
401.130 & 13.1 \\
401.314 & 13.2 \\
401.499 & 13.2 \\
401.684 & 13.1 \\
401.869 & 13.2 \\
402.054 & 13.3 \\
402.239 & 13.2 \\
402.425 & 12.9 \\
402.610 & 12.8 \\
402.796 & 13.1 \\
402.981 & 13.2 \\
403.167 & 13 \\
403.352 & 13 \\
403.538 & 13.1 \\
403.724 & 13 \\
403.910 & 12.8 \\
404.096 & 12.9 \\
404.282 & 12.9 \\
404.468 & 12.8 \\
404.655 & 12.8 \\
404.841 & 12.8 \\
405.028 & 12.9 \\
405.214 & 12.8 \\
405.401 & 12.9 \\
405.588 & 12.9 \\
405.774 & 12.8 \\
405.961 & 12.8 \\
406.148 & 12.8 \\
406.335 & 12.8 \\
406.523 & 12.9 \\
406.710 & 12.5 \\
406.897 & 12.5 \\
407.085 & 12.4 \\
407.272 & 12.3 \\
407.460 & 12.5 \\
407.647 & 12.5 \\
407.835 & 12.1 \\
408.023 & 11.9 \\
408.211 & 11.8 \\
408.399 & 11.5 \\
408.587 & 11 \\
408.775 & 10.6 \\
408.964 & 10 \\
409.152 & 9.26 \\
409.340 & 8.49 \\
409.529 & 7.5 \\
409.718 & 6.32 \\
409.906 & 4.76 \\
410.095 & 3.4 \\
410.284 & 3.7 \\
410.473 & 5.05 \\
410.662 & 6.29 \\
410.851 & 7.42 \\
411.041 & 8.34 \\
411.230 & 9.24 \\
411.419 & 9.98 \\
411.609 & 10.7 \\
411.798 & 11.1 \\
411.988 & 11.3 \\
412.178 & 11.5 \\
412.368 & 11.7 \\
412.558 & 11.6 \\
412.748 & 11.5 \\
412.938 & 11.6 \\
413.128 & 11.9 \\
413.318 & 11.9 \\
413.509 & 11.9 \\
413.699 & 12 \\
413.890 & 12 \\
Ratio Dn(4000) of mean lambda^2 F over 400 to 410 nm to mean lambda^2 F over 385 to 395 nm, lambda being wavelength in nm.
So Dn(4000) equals 1.1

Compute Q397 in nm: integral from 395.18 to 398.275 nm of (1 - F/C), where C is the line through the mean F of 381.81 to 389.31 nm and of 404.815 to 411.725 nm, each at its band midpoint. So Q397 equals 0.56 nm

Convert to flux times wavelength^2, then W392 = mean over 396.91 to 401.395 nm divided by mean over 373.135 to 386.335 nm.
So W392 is 1.4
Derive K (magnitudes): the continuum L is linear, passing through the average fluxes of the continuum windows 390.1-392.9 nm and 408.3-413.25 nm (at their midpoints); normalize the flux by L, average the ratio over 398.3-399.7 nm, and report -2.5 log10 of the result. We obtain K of -0.073 mag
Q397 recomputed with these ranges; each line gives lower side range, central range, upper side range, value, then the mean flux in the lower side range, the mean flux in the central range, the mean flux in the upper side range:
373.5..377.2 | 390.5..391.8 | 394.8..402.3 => -0.49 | 6.6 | 13.3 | 11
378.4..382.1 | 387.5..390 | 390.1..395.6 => 0.83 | 9.5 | 7.99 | 13.2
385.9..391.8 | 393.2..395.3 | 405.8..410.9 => -0.50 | 10.9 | 13.2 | 9.94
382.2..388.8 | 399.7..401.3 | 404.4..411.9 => -0.43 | 10.3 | 13.2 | 10.5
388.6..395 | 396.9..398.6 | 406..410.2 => 0.48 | 11.8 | 8.11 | 10.5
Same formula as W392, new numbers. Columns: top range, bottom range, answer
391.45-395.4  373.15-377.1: 2.27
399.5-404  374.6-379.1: 1.91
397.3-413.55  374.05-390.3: 1.40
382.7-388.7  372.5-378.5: 1.57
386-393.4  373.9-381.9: 1.48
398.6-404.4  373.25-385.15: 1.77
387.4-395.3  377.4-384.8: 1.35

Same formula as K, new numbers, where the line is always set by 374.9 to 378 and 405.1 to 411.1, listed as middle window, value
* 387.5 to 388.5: -0.23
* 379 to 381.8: -0.20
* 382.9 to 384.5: 0.18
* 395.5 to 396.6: -0.06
